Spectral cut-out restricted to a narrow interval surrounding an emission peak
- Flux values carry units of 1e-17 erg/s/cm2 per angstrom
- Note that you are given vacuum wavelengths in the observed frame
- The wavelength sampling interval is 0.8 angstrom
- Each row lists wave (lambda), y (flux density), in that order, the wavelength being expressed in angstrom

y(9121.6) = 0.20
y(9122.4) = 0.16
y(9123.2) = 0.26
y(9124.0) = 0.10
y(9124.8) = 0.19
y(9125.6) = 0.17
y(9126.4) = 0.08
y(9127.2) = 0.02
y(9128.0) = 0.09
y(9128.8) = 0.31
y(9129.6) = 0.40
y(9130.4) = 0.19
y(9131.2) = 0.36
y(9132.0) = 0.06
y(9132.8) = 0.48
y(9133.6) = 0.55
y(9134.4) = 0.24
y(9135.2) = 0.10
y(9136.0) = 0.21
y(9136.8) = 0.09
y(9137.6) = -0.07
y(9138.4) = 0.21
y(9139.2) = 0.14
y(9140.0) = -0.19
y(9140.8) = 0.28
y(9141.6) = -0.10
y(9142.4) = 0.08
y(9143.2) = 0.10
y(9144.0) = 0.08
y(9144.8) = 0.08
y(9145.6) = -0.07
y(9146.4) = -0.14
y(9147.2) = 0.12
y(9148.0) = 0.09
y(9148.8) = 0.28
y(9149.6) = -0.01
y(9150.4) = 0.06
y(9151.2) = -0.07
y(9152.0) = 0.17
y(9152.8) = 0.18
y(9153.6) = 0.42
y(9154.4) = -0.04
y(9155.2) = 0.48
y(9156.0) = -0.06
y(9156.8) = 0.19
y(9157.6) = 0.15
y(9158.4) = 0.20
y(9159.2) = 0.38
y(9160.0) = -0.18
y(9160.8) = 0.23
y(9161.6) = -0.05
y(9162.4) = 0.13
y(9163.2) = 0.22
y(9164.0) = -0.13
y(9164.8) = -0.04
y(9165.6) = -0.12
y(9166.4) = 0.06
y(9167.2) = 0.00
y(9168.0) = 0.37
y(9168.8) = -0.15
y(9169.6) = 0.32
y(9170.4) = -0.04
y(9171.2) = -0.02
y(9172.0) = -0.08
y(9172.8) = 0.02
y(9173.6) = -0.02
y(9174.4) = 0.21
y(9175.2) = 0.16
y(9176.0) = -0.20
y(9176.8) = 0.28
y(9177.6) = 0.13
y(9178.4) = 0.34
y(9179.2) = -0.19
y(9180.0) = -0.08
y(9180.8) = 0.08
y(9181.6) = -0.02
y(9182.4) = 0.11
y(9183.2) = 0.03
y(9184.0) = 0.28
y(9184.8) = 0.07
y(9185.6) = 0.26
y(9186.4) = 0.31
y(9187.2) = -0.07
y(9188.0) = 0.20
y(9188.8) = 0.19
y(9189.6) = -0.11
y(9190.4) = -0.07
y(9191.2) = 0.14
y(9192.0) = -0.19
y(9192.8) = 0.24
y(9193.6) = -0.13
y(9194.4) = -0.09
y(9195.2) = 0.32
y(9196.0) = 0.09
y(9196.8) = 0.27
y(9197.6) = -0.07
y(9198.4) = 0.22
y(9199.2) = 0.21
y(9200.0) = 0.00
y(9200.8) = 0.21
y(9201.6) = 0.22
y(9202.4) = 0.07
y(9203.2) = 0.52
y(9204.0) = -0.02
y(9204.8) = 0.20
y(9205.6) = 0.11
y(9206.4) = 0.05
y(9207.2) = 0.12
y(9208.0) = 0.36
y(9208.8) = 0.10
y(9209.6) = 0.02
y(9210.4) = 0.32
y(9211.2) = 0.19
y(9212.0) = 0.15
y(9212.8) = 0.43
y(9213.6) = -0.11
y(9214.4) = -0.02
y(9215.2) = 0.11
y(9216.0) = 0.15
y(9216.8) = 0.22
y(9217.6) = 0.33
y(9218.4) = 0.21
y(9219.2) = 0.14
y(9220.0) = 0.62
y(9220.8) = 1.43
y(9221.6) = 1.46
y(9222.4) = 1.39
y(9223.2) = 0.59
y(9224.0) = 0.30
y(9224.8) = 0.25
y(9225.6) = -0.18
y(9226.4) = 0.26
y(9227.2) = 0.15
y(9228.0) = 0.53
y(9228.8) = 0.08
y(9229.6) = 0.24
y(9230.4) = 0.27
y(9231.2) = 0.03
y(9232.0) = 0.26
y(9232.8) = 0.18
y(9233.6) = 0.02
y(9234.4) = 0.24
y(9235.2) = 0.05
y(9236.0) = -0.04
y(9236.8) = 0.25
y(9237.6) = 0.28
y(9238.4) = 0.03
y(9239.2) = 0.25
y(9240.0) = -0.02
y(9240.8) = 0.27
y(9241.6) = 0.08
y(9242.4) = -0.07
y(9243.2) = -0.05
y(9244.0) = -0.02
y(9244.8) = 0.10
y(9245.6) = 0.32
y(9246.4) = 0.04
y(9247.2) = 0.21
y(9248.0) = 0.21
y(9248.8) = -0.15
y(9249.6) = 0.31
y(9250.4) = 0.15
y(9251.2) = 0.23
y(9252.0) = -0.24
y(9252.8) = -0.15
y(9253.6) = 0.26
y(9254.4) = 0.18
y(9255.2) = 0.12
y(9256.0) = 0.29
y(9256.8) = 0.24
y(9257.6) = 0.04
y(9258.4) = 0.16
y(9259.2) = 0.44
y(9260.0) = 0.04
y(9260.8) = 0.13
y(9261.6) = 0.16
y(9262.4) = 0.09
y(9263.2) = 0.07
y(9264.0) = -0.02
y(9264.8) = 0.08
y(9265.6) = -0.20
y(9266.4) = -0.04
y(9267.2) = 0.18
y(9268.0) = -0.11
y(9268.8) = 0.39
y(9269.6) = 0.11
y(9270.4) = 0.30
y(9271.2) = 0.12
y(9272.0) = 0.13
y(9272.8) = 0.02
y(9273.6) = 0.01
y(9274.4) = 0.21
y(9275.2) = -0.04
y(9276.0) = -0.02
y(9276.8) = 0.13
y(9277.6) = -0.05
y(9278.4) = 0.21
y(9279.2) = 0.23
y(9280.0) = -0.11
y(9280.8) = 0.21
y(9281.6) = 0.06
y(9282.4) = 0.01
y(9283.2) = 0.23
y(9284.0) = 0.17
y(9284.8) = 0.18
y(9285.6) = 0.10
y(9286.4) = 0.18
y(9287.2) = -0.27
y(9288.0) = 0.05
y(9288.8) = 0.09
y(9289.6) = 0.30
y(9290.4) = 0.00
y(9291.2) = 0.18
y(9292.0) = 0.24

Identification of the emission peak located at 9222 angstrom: [O III] 5007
